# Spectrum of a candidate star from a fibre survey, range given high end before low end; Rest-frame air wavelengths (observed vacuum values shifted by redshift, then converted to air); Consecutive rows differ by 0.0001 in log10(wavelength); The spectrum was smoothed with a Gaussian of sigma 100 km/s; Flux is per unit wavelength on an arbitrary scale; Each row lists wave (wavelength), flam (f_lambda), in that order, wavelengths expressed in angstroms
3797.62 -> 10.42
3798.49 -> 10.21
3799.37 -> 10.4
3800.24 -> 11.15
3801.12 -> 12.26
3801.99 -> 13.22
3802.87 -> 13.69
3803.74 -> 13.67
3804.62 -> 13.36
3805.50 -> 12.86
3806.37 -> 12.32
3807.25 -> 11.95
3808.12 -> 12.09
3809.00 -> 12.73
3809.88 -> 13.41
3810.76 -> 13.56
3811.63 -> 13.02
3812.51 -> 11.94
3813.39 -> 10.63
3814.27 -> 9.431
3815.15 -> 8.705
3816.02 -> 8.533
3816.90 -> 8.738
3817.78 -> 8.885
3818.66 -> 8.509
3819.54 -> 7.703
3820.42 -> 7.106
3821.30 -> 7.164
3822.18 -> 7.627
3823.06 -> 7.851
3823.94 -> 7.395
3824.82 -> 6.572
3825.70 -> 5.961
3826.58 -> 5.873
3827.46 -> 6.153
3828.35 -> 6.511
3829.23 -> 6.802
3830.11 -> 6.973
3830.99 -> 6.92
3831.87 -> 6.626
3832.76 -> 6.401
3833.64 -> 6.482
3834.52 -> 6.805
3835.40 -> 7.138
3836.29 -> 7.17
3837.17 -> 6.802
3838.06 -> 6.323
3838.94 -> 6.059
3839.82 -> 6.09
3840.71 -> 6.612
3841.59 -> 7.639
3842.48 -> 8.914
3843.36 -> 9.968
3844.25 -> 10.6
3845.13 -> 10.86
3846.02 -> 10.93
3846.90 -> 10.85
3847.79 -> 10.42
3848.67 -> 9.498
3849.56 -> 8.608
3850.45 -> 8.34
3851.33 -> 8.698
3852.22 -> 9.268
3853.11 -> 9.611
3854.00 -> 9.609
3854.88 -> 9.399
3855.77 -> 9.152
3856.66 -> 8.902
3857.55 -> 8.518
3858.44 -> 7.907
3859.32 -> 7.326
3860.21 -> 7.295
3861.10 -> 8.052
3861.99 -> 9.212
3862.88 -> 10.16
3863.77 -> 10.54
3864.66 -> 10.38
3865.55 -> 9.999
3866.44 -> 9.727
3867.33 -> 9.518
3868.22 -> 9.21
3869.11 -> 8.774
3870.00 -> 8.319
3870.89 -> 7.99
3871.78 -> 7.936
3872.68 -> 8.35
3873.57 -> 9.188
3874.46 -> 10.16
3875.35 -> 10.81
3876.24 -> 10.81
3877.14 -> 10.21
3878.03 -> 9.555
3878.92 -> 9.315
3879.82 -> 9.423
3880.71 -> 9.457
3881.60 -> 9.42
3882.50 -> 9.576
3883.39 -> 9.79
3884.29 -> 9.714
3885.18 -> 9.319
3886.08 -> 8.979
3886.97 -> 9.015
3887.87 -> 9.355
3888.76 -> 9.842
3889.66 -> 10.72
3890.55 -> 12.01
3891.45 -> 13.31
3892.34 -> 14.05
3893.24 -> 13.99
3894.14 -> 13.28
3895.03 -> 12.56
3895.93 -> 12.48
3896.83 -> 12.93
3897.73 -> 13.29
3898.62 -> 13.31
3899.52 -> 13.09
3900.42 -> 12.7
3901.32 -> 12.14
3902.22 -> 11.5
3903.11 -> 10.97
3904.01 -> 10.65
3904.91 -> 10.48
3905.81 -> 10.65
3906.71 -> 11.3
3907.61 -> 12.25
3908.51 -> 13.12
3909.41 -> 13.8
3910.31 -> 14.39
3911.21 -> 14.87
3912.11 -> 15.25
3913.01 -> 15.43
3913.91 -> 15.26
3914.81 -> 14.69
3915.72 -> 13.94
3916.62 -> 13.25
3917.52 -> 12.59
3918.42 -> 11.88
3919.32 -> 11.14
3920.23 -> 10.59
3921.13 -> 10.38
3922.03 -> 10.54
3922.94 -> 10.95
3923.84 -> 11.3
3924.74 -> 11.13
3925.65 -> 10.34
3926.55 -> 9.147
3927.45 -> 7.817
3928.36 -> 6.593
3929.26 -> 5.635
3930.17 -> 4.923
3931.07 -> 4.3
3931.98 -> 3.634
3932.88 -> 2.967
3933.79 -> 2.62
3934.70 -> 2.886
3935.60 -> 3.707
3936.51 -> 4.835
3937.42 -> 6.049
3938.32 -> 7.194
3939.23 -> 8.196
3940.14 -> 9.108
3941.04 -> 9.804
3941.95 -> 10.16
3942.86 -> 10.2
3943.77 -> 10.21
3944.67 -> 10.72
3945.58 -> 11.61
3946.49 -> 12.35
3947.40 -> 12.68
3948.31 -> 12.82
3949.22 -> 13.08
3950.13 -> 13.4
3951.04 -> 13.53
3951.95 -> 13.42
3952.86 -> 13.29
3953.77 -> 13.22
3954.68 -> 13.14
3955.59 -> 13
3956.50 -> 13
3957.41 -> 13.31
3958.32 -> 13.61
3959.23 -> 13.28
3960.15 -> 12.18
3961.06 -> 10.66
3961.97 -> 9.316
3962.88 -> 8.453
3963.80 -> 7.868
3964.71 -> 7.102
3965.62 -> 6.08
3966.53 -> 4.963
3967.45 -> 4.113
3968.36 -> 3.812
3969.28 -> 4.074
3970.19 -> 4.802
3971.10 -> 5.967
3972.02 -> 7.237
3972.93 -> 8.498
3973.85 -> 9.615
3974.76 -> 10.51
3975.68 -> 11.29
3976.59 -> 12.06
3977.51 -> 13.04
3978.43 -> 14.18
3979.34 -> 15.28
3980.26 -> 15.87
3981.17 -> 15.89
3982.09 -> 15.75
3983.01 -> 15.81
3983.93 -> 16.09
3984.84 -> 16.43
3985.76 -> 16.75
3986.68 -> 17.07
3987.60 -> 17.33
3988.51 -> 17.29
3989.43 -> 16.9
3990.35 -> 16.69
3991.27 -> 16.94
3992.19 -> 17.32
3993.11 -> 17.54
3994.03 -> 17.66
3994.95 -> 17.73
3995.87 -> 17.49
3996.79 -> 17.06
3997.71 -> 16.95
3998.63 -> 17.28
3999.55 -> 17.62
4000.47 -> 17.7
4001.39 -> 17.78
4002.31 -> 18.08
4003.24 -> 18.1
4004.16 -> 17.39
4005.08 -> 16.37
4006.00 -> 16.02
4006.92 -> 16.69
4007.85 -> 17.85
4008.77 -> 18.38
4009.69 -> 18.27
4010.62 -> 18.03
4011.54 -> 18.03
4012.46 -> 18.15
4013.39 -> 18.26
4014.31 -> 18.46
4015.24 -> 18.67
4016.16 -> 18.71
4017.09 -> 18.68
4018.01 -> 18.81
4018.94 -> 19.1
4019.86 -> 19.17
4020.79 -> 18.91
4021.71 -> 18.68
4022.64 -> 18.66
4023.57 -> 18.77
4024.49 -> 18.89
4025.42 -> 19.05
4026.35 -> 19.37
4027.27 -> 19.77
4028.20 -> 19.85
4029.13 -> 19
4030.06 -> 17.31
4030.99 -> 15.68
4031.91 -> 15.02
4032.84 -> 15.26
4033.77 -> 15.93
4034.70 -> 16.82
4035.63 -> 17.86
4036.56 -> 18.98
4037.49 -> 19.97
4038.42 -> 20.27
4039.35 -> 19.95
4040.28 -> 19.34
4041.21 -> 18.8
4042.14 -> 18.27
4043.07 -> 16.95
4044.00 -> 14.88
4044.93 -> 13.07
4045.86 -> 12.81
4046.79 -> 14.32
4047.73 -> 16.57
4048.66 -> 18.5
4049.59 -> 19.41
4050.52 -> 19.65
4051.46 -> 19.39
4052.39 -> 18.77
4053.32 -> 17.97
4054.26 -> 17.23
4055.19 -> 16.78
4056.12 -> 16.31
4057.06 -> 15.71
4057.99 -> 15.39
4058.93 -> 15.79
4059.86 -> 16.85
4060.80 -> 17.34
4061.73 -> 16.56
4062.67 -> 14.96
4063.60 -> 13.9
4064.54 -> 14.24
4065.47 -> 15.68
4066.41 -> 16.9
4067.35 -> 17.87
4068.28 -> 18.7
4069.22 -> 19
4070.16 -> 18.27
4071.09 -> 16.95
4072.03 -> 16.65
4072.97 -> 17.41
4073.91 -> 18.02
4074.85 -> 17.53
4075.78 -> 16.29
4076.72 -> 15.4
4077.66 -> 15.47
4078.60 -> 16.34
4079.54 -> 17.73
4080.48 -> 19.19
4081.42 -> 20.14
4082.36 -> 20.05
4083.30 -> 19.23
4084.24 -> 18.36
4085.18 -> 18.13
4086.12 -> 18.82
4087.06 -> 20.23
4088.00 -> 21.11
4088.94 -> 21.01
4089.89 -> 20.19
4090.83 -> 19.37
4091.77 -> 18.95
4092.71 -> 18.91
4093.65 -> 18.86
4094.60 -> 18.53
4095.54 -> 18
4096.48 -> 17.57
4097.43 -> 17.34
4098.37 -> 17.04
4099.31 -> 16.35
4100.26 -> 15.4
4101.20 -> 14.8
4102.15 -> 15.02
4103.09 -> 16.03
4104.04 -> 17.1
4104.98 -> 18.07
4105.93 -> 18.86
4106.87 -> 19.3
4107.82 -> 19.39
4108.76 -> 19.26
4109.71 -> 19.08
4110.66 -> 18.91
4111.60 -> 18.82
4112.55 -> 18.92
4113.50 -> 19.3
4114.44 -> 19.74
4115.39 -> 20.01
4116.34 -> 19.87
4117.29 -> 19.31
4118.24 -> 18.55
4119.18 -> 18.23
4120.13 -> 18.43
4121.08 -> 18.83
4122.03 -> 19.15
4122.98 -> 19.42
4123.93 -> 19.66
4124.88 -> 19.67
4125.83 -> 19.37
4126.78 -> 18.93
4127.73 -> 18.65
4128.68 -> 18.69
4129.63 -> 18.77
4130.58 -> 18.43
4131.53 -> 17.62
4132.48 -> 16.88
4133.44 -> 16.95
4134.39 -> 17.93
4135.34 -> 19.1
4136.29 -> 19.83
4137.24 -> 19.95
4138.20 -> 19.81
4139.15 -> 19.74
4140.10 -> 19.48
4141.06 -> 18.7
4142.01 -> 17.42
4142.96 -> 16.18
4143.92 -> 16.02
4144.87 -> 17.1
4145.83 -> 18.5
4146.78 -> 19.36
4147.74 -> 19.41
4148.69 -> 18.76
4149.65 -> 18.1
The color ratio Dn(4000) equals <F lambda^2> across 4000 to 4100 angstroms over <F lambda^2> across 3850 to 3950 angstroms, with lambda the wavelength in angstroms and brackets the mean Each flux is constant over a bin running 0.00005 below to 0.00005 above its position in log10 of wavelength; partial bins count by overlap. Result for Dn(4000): 1.89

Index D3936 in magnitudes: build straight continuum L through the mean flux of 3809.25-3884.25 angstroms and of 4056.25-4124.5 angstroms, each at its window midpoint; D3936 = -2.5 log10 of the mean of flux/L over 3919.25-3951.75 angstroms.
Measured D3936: 0.35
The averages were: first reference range 8.74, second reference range 17.9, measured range 8.8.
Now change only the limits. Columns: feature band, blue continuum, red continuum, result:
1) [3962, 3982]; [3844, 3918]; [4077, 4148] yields 0.444 mag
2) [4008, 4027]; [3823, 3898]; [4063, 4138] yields -0.232 mag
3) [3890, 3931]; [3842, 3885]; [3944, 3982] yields -0.178 mag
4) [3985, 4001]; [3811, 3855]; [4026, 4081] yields -0.171 mag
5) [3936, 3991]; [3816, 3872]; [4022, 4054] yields 0.235 mag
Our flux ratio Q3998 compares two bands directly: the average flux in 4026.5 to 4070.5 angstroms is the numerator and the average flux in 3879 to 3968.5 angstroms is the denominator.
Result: 1.63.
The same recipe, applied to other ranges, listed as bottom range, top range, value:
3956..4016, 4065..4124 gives 1.29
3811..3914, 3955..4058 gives 1.62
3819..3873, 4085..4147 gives 2.26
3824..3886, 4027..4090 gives 2.04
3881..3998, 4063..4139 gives 1.60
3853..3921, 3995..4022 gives 1.65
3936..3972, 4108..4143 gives 1.92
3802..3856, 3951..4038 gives 1.68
